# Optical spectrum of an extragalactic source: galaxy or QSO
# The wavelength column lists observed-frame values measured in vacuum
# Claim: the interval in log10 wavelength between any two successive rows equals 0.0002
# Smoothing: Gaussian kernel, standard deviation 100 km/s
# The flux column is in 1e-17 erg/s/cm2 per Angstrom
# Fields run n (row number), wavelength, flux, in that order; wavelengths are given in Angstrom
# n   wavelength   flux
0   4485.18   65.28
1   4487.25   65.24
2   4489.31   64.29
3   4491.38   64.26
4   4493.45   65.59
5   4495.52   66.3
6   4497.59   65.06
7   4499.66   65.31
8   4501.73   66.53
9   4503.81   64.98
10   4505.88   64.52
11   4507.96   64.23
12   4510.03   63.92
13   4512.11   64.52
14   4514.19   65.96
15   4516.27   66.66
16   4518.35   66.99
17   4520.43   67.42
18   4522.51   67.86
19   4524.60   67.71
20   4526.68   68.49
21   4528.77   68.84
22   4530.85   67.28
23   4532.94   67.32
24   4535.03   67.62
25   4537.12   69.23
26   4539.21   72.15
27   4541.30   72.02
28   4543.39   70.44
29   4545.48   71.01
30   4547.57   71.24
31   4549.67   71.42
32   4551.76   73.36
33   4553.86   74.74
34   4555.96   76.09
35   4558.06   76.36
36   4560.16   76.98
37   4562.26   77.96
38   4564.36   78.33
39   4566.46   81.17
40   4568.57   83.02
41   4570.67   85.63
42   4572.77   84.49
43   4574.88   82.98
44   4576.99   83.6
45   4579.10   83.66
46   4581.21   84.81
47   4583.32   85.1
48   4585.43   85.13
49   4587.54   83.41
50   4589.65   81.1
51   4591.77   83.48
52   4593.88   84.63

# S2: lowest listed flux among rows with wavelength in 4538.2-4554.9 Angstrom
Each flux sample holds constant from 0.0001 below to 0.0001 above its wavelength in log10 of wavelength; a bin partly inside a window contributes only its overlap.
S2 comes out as 70.44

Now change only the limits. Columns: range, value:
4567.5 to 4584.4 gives 82.98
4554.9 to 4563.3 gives 76.09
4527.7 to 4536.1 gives 67.28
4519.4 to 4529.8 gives 67.42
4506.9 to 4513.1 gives 63.92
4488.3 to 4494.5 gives 64.26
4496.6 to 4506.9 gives 64.52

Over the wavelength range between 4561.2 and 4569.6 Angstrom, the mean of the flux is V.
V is 80.1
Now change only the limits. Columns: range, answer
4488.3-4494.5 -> 64.7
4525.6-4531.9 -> 68.2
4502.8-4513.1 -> 64.5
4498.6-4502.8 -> 65.9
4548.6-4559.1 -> 74.3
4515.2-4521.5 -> 67.1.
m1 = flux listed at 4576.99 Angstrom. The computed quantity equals 83.6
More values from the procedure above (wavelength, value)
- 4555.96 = 76.09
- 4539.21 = 72.15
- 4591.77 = 83.48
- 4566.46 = 81.17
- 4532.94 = 67.32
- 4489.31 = 64.29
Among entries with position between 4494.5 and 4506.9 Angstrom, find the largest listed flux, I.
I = 66.53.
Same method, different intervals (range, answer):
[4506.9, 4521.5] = 67.42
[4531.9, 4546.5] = 72.15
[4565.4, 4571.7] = 85.63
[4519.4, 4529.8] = 68.84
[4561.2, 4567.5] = 81.17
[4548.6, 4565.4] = 78.33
